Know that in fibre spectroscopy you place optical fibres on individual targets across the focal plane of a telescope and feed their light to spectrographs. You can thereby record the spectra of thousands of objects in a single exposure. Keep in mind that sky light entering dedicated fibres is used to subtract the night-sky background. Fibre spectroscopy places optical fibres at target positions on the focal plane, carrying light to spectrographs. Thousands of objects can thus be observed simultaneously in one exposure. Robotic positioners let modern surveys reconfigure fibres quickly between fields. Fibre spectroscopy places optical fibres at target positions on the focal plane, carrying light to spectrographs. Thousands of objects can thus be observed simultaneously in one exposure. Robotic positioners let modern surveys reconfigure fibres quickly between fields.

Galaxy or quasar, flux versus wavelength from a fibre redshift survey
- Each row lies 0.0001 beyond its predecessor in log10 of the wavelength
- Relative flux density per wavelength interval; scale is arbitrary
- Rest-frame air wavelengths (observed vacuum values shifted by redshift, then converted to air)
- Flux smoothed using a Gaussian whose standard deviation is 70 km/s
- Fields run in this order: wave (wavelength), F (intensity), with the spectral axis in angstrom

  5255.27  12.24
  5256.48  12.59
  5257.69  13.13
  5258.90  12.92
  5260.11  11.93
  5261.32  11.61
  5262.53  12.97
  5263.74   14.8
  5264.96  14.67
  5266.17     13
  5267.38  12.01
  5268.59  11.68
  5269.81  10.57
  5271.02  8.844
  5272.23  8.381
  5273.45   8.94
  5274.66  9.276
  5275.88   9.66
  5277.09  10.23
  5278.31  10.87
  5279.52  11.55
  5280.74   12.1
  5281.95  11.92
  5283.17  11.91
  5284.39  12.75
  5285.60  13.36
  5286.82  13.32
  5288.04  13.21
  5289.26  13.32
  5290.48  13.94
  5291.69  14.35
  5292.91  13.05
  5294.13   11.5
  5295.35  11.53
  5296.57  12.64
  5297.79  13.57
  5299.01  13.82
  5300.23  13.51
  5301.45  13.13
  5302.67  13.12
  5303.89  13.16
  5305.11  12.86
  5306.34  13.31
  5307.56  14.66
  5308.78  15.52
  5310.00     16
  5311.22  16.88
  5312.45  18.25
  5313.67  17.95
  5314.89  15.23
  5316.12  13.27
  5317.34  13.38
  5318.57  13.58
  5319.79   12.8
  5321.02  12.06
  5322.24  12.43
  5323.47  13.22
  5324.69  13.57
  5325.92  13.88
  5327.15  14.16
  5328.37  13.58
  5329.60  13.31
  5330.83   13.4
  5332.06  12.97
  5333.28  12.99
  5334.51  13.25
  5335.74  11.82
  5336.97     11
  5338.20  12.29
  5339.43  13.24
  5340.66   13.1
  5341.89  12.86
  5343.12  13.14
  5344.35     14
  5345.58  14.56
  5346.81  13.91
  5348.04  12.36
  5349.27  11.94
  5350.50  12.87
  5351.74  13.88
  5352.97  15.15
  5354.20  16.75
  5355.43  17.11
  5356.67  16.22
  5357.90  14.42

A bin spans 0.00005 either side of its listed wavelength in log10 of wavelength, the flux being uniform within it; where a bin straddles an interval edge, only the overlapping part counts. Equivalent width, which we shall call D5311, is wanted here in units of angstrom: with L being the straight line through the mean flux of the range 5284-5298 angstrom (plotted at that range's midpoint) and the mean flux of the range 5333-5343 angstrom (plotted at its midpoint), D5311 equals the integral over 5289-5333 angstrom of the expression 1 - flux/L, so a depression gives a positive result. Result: -3.3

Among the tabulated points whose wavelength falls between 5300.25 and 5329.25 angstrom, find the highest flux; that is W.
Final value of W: 18.25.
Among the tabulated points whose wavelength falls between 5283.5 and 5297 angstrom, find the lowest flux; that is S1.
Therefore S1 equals 11.5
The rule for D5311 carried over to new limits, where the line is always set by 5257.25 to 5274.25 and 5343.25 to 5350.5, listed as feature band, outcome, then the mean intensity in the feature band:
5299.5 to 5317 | -3.00 angstrom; 14.8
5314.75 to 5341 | -0.26 angstrom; 13.1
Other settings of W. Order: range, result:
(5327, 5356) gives 17.11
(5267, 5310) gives 16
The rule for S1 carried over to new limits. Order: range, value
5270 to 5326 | 8.381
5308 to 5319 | 13.27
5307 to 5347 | 11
